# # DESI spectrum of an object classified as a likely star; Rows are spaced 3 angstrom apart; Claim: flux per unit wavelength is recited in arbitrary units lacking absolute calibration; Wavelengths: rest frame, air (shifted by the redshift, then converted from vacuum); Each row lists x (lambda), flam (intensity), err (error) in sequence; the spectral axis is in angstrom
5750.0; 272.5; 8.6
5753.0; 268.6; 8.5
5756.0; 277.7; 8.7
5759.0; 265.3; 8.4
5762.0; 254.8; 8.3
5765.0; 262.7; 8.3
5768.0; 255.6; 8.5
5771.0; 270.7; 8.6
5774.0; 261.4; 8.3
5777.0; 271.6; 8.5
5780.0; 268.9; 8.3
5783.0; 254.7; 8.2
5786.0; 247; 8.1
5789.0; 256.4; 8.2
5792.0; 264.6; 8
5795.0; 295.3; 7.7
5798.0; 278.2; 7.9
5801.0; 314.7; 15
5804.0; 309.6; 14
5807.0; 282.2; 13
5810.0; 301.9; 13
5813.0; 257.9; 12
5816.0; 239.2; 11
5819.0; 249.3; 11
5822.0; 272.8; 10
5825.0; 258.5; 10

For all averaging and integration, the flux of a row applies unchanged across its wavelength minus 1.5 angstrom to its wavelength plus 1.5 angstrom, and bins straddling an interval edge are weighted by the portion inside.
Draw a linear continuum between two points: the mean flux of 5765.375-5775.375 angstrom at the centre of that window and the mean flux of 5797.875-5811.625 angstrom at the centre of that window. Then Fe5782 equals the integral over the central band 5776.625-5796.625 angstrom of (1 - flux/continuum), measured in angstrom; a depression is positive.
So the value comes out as 1.0 angstrom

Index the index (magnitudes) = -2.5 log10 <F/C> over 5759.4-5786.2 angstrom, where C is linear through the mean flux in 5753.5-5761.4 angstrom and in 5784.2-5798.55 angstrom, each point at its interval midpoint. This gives 0.03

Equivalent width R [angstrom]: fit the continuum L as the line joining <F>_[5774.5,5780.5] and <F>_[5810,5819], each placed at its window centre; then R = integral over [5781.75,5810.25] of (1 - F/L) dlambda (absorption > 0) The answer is -1.81 angstrom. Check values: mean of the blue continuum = 269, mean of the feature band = 280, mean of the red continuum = 258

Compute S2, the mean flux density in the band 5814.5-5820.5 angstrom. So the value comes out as 244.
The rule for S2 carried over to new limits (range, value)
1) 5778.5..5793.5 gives 258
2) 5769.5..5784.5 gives 265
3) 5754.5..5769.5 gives 263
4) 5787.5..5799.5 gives 274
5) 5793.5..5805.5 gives 299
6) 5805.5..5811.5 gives 292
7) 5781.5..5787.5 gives 251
